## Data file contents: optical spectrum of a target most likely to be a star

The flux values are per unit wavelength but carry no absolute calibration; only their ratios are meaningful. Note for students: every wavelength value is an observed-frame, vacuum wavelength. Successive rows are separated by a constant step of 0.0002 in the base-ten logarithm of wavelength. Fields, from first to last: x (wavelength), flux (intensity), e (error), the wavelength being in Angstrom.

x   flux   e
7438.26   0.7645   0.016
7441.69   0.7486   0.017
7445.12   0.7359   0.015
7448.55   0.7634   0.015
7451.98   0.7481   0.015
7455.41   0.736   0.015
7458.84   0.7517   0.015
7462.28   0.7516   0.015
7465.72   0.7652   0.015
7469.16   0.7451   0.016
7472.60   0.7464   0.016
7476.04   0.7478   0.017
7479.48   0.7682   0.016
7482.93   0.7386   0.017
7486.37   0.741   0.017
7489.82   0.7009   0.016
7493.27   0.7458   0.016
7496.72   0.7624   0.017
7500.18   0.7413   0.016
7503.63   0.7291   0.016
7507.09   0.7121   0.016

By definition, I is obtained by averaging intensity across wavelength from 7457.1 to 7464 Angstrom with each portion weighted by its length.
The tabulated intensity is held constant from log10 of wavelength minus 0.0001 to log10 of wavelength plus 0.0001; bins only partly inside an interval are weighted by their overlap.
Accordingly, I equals 0.751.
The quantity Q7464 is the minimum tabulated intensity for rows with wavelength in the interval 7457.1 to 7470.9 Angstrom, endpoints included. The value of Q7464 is 0.7451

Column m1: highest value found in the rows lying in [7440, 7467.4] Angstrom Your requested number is 0.7652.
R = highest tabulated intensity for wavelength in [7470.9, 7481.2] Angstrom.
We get 0.7682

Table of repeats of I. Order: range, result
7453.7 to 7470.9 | 0.75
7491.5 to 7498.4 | 0.754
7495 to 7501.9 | 0.751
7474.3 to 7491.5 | 0.74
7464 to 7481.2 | 0.755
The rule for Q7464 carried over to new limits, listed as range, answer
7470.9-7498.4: 0.7009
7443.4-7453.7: 0.7359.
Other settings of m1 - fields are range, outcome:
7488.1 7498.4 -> 0.7624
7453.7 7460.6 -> 0.7517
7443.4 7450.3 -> 0.7634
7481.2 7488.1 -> 0.741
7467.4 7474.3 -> 0.7464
